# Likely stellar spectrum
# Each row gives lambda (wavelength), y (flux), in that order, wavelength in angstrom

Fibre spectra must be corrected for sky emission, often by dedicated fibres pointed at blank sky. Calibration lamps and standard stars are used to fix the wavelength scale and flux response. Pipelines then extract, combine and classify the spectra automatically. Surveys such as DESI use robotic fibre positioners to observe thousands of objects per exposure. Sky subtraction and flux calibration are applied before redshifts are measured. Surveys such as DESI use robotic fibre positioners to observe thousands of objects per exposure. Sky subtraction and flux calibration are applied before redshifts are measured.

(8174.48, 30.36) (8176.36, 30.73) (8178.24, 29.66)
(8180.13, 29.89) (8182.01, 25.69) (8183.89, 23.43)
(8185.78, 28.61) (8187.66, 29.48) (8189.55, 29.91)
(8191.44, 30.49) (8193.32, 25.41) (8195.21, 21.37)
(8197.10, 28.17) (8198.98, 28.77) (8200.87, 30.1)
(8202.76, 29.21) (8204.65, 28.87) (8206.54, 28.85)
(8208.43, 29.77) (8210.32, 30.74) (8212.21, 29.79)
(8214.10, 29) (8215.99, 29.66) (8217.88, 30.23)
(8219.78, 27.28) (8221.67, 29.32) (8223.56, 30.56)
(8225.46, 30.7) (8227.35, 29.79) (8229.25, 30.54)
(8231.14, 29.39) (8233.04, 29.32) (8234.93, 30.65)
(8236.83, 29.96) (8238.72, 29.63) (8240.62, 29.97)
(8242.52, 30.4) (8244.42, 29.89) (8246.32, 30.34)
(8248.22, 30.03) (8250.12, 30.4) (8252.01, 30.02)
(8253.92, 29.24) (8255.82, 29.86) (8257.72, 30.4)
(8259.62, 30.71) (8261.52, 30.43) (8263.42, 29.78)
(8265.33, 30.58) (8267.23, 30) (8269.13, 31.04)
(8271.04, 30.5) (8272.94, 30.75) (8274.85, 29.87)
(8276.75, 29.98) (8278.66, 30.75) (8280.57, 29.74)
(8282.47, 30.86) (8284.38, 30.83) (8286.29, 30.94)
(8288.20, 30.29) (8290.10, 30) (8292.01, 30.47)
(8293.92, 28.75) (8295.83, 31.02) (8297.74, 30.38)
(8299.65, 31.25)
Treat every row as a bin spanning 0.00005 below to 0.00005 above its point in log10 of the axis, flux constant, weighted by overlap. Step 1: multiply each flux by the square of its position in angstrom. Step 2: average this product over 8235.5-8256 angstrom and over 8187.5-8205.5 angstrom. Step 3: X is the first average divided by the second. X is 1.1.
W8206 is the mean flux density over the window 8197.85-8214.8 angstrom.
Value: 29.5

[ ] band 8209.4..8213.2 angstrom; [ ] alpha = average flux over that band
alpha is 30.3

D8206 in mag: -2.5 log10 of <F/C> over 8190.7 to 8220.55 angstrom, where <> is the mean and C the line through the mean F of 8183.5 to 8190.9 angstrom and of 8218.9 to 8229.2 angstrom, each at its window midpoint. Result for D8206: 0.01 mag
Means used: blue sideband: 28.3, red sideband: 29.6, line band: 28.6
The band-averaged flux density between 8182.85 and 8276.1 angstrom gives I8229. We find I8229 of 29.5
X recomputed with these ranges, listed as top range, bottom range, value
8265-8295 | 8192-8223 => 1.08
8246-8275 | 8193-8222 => 1.07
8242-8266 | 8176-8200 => 1.10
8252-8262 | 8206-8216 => 1.03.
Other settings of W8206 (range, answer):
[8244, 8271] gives 30.2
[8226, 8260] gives 30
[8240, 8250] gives 30.1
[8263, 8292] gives 30.4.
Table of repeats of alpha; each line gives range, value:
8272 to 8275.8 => 30.3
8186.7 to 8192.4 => 30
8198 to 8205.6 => 29.2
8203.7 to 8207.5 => 28.9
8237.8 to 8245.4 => 29.9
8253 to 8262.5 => 30.2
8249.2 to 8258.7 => 30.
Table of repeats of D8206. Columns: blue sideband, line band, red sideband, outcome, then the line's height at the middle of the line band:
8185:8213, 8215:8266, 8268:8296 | -0.02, 29.5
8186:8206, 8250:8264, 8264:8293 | -0.01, 29.9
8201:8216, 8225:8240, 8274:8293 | -0.01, 29.8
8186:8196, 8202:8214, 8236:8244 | -0.04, 28.4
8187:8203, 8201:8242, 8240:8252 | -0.02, 29.1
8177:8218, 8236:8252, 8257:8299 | -0.02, 29.6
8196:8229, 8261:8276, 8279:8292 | 0.00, 30.2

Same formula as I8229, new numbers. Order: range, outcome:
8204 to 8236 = 29.7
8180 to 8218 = 28.4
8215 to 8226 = 29.6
